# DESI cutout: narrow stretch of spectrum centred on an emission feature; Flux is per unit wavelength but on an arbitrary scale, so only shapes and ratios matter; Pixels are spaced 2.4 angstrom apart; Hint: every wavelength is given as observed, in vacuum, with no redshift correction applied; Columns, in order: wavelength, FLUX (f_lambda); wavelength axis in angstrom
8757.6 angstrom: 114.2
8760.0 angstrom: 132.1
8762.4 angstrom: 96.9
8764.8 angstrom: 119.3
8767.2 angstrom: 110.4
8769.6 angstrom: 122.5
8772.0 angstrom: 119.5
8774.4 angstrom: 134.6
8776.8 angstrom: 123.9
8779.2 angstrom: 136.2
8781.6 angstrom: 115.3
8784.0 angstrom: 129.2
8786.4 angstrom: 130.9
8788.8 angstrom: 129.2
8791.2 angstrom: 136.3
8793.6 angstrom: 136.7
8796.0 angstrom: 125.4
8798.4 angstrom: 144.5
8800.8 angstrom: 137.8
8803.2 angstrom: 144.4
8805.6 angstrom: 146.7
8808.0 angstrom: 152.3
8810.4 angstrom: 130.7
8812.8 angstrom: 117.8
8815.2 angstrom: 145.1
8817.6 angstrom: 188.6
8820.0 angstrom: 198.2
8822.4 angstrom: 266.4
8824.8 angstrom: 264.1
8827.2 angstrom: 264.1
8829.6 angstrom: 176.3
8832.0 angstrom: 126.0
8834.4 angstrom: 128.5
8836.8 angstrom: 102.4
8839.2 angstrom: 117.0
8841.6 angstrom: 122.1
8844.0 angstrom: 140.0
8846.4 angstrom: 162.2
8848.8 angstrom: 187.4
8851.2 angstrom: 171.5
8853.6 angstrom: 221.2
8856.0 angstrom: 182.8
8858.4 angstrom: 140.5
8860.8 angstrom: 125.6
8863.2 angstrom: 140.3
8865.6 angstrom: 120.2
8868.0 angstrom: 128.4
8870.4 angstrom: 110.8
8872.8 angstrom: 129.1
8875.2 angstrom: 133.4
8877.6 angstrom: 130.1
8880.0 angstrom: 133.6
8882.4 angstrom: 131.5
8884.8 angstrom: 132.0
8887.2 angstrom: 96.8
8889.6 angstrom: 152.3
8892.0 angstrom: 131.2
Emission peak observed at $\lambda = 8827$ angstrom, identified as H-alpha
